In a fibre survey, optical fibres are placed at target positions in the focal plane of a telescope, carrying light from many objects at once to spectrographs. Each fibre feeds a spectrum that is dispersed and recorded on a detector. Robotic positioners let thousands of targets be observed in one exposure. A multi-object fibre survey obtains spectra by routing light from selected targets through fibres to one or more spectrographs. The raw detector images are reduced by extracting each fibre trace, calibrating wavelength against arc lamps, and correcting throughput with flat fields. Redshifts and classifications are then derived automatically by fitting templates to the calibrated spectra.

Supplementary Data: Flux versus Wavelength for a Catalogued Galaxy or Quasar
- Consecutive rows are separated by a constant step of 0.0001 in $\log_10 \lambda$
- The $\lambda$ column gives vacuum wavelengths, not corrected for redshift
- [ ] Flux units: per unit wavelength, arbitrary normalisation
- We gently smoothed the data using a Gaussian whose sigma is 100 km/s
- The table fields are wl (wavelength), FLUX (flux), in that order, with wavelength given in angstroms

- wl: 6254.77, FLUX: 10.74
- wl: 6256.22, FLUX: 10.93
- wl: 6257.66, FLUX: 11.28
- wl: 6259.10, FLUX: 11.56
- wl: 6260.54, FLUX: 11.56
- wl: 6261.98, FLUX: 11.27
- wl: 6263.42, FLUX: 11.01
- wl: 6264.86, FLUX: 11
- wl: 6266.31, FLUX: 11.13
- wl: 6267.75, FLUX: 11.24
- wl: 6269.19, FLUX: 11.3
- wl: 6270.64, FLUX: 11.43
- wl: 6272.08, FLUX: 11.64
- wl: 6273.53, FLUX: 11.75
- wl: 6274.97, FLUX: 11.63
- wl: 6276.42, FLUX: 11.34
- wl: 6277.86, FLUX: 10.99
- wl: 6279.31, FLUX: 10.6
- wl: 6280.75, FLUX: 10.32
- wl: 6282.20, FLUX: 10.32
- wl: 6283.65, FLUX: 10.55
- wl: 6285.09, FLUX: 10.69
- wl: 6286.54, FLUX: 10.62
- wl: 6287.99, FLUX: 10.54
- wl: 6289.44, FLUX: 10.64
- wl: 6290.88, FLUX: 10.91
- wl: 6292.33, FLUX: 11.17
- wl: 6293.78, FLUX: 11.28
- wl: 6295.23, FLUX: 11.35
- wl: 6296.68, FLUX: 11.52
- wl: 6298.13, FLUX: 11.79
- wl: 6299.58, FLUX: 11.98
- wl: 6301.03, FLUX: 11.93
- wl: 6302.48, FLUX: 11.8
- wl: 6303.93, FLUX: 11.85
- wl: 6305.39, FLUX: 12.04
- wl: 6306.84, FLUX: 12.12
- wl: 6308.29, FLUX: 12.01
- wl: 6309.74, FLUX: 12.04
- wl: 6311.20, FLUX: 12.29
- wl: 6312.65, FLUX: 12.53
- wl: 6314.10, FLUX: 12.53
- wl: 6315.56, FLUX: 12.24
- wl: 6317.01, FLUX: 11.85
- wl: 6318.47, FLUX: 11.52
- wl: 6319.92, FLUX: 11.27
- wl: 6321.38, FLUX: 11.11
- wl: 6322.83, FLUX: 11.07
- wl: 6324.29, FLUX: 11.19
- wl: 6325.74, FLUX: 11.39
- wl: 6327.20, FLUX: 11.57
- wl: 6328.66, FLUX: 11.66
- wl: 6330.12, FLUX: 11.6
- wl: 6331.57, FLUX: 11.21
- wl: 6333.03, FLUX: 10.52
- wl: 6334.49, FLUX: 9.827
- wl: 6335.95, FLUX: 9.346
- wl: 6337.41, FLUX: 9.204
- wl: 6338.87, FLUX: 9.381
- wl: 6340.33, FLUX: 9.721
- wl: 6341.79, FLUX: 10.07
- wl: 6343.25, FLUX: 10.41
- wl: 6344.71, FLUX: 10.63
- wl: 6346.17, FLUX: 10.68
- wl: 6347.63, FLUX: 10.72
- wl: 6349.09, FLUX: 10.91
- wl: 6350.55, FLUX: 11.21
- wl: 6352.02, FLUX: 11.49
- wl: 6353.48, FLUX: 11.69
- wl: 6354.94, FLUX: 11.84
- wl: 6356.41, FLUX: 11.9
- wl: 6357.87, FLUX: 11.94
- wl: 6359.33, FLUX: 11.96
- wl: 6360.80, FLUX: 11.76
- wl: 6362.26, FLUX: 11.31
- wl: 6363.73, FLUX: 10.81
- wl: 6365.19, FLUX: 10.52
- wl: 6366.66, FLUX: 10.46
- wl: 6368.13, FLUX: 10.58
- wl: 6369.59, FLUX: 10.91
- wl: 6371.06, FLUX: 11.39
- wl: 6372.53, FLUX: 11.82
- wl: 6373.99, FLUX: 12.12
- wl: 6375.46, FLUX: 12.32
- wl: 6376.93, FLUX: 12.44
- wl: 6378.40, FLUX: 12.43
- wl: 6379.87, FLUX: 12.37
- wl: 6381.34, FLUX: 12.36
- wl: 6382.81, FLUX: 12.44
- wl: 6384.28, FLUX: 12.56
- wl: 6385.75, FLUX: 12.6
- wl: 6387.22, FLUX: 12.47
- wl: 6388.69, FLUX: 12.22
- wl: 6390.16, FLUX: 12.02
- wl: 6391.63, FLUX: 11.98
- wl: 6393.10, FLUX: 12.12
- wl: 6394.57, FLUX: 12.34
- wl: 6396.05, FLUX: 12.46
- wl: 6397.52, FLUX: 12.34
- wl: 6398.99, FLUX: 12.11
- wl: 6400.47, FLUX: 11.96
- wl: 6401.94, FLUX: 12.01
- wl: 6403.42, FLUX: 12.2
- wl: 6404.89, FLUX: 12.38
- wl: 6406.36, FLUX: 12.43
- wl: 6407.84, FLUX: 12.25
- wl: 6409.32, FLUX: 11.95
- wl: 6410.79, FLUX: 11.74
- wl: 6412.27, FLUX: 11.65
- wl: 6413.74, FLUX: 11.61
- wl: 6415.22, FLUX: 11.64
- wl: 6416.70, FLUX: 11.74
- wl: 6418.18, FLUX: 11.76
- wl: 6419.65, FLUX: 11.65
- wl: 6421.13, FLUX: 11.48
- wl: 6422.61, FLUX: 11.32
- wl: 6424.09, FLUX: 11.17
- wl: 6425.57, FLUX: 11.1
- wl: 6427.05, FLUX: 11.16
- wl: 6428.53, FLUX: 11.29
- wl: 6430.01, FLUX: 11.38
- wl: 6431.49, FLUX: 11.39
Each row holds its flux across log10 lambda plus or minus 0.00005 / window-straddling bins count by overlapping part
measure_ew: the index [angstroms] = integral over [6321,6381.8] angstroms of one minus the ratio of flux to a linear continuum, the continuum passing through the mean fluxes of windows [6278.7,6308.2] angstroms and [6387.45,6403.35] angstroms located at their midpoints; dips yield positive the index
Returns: 3.2 angstroms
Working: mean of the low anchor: 11.2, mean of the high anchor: 12.2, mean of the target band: 11.1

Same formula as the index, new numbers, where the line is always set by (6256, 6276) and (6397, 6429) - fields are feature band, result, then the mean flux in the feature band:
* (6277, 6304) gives 0.80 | 11.1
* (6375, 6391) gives -0.96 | 12.4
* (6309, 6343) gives 1.29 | 11.1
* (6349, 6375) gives 0.52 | 11.4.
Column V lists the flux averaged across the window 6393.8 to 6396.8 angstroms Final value 12.4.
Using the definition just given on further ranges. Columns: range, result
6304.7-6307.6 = 12.1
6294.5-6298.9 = 11.6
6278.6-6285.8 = 10.5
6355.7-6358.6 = 11.9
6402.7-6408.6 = 12.3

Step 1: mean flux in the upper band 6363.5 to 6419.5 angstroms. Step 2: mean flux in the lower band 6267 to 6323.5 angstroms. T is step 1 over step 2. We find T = 1.04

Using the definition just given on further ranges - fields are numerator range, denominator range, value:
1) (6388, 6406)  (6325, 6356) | 1.14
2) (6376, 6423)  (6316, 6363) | 1.10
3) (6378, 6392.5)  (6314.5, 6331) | 1.07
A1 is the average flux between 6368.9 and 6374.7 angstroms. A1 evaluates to 11.6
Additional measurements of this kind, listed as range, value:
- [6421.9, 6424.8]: 11.2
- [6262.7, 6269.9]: 11.1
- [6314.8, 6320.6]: 11.7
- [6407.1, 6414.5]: 11.8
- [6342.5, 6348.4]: 10.6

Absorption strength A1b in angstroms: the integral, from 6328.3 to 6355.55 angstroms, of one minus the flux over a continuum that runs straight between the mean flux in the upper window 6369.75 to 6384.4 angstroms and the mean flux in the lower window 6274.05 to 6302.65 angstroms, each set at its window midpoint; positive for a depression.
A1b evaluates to 2.6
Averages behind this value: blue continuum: 11.1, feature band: 10.6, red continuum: 12.2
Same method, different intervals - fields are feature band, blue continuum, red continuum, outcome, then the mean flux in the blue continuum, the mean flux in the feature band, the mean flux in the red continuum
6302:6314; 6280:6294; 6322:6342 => -1.67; 10.7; 12.1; 10.6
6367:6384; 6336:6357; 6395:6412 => -0.73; 10.7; 11.9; 12.2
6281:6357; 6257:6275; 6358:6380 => 1.79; 11.4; 11.2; 11.5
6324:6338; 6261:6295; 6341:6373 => 0.43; 11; 10.8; 11.1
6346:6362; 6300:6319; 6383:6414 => 0.83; 12.1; 11.5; 12.2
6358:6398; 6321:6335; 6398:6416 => -0.71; 11.1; 11.9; 12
